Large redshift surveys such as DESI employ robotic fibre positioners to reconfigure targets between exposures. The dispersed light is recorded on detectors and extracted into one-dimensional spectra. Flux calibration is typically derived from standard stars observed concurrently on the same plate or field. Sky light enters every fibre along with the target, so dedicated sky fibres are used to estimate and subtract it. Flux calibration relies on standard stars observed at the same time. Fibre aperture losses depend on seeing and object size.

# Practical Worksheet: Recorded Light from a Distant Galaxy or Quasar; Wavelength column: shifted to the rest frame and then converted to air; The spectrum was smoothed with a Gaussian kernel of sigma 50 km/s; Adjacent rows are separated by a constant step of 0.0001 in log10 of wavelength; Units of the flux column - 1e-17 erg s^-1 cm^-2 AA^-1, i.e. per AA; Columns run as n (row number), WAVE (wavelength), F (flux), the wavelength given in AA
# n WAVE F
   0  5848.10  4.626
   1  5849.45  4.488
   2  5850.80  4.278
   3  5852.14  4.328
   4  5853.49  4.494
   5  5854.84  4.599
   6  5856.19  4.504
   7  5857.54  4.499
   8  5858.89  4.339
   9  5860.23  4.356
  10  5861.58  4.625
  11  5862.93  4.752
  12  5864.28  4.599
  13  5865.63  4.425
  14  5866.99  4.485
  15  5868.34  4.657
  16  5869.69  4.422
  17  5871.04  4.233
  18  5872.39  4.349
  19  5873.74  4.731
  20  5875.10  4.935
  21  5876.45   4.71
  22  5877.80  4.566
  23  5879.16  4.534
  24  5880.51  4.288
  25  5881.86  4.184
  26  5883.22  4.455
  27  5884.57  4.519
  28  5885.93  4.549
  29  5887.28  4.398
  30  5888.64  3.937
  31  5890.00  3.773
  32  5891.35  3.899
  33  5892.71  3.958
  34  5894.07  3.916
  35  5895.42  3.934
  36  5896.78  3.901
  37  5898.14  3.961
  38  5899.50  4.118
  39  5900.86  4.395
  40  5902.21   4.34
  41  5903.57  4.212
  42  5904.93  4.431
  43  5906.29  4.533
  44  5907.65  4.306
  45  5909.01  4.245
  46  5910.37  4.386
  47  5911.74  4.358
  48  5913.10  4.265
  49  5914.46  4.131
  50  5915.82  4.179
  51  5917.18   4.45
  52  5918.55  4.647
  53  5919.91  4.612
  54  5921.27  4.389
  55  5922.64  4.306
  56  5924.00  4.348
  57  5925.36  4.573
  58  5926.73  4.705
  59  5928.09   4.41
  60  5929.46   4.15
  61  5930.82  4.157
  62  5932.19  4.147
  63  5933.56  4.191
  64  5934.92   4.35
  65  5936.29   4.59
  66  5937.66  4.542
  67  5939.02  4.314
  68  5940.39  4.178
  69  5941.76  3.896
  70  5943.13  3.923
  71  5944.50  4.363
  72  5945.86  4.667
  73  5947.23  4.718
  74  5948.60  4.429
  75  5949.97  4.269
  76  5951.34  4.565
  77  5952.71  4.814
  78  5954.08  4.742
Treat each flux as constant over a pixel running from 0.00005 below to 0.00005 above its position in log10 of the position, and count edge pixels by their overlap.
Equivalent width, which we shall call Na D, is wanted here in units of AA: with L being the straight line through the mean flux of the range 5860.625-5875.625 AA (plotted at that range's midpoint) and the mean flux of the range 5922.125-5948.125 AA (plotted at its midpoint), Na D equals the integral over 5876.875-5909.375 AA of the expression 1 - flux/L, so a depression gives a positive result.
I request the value 1.82 AA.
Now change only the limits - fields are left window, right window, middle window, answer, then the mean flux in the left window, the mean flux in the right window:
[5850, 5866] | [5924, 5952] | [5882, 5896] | 0.9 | 4.49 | 4.36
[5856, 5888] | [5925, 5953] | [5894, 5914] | 1.0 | 4.5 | 4.37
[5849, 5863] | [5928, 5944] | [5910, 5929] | -0.6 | 4.47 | 4.23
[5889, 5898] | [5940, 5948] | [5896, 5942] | -2.4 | 3.9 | 4.3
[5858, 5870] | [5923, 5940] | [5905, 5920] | 0.2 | 4.52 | 4.37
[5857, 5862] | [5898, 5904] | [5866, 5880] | -0.6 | 4.45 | 4.23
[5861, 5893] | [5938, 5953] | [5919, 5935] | 0.1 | 4.42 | 4.37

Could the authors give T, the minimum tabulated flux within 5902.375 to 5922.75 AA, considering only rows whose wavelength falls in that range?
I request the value 4.131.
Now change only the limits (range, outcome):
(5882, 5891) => 3.773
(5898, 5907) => 3.961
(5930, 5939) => 4.147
